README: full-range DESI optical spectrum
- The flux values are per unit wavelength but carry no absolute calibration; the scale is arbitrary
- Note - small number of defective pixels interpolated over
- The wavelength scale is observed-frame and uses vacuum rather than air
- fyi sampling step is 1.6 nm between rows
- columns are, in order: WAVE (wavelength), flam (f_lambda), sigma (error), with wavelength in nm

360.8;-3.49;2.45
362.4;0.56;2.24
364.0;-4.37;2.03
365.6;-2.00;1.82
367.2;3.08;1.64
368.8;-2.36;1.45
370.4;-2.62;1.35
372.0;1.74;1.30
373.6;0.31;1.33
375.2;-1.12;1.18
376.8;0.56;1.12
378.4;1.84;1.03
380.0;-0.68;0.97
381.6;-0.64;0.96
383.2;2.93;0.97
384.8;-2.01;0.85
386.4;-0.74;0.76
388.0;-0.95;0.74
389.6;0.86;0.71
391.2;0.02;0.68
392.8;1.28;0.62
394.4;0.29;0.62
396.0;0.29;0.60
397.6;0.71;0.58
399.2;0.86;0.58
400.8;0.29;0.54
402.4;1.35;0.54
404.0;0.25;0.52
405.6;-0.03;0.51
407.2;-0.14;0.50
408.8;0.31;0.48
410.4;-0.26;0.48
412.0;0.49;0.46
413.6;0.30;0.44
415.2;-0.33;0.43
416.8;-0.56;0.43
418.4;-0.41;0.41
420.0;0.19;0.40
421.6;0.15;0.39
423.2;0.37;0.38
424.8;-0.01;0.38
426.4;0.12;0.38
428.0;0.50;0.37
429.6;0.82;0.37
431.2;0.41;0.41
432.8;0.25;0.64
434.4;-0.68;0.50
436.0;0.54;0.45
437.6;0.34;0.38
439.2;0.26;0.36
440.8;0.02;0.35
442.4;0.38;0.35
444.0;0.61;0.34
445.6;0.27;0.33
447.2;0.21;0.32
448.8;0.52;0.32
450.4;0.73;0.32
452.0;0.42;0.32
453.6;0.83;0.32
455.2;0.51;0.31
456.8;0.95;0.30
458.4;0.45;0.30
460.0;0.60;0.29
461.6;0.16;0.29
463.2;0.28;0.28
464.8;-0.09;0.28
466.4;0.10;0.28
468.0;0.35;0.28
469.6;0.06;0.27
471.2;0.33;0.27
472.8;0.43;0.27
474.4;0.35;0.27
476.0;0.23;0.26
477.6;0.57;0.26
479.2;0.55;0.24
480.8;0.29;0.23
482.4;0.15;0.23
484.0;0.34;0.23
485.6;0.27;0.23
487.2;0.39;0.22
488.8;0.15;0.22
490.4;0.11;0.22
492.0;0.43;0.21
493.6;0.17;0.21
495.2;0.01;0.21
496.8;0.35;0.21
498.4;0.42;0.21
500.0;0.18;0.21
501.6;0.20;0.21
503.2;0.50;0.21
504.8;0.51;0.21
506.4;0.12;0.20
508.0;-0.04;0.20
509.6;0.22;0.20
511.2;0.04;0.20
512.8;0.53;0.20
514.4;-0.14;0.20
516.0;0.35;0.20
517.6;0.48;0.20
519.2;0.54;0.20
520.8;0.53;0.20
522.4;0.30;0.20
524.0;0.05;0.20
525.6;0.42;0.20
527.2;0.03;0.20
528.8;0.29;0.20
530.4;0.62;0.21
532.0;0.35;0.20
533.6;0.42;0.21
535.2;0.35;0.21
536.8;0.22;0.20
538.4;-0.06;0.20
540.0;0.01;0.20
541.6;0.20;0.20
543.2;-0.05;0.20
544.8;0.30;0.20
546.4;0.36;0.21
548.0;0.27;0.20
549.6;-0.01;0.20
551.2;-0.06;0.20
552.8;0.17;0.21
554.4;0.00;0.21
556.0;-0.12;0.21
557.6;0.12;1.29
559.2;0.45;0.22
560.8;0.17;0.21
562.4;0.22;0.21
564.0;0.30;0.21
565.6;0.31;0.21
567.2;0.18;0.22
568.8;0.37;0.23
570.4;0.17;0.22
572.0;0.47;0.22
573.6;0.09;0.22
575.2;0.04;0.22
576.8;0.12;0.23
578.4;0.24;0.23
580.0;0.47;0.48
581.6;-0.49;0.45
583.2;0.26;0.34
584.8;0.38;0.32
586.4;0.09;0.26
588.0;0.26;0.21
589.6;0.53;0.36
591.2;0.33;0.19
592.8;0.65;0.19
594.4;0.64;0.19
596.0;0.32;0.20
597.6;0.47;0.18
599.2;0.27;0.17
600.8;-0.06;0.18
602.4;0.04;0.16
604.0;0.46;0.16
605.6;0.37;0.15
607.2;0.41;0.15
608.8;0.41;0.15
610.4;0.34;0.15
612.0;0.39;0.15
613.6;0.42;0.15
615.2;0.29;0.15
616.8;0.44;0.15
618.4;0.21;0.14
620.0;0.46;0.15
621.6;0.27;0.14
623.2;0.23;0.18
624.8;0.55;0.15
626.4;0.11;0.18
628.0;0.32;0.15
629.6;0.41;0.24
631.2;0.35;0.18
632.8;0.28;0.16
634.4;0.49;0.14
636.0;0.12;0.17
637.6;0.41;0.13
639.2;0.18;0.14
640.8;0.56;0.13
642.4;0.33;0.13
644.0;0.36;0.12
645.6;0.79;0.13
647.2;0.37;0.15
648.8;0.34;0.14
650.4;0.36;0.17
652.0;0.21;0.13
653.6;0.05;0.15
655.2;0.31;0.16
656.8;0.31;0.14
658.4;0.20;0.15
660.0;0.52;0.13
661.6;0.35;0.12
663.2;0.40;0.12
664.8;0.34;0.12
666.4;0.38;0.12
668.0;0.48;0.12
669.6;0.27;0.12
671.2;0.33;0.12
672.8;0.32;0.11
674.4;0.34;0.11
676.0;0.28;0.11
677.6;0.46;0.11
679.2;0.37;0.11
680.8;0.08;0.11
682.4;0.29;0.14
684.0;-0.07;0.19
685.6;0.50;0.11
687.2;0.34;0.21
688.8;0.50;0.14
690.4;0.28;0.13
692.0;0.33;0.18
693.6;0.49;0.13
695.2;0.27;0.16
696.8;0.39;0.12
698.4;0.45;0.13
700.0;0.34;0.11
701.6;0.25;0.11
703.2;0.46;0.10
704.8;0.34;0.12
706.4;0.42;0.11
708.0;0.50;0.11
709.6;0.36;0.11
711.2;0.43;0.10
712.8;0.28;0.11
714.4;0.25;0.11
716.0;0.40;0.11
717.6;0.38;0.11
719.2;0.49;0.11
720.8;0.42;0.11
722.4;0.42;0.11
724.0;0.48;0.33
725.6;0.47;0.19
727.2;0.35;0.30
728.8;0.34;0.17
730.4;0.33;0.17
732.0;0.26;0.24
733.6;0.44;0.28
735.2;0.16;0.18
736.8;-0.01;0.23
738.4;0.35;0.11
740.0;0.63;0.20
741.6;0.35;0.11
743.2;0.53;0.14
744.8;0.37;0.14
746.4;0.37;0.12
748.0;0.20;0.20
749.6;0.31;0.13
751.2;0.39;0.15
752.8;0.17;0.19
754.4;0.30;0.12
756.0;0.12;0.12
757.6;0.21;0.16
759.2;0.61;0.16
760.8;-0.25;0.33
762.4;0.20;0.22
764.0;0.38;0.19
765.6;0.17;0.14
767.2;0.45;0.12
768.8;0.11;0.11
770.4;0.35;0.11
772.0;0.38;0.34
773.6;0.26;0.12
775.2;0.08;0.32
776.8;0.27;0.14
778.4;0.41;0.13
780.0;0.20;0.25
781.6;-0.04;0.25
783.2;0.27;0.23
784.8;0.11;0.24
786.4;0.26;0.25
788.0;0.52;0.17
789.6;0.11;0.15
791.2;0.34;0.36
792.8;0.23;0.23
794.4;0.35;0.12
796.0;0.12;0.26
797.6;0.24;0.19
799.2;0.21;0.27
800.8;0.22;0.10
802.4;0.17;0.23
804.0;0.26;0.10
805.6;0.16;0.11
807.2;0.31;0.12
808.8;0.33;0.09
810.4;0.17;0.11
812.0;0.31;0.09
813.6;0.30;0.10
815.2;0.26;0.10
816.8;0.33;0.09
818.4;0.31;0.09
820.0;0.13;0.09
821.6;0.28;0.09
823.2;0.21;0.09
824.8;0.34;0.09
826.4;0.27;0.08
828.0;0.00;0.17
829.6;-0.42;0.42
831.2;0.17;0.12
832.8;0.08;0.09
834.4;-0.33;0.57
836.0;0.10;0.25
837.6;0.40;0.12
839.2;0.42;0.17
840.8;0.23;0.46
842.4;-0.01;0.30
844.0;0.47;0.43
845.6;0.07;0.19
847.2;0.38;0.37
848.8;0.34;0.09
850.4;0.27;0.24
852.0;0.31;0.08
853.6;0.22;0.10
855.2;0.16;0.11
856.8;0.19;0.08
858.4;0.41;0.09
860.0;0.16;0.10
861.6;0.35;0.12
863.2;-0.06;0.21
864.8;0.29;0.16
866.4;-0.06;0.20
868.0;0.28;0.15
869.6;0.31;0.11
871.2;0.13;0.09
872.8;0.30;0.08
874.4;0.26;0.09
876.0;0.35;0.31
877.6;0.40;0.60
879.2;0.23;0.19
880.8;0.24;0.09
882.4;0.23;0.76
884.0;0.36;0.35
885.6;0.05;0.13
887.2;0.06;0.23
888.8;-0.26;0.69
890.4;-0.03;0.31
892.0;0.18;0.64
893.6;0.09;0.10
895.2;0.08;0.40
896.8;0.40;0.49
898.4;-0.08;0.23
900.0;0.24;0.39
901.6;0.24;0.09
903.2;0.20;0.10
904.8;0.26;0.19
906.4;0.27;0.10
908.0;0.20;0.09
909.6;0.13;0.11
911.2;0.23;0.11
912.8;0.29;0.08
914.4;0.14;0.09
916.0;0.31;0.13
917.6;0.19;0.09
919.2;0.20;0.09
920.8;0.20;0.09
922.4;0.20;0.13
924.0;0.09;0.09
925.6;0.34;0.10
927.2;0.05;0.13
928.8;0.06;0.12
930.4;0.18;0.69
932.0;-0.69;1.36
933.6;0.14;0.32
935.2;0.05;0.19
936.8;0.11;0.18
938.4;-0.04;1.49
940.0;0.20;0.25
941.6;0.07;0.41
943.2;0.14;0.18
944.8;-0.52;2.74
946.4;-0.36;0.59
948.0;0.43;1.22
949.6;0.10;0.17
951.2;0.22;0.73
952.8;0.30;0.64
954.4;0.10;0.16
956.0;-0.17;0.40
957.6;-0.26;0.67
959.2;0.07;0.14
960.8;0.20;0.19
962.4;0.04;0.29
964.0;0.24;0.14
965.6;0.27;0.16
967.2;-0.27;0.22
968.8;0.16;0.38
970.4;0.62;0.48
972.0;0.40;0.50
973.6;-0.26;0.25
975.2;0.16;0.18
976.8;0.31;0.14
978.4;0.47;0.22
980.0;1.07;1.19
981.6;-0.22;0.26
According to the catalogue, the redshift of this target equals 0.57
